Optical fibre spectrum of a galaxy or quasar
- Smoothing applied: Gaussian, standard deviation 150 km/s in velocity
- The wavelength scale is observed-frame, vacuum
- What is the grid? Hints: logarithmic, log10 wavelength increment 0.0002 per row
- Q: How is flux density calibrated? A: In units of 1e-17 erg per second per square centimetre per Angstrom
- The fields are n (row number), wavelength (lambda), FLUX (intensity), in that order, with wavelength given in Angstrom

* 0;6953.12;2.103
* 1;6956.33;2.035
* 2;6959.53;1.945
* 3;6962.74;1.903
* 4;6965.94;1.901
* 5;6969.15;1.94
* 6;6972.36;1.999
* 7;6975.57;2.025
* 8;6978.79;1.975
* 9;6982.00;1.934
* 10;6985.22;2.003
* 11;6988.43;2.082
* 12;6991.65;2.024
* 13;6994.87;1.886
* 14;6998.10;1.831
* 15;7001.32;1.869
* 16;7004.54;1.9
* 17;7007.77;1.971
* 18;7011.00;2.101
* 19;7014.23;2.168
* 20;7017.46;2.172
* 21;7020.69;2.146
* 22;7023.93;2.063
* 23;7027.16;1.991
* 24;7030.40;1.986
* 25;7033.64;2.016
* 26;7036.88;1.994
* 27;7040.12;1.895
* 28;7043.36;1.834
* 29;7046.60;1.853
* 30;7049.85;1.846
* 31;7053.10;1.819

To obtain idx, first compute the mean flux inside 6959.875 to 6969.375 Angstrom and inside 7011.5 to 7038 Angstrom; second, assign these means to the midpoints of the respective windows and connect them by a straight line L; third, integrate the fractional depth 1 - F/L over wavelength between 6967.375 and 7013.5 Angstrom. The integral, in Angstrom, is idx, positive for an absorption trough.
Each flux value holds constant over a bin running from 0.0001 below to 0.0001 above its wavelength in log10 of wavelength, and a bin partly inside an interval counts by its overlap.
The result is 0.24 Angstrom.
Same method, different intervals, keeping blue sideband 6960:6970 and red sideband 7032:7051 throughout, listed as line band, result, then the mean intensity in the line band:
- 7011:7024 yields -1.6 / 2.14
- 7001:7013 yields -0.4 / 1.98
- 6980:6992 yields -0.6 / 2.01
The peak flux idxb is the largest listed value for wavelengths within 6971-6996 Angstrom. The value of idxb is 2.082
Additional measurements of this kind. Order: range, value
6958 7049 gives 2.172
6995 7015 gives 2.168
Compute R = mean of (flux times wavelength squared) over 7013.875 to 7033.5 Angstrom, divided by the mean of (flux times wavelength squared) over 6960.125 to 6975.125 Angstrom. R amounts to 1.09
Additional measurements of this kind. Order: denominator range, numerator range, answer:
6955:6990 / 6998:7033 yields 1.04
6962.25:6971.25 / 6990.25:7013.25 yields 1.02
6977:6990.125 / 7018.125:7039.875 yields 1.03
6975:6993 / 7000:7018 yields 1.02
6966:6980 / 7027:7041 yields 1.02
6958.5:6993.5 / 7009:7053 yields 1.03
